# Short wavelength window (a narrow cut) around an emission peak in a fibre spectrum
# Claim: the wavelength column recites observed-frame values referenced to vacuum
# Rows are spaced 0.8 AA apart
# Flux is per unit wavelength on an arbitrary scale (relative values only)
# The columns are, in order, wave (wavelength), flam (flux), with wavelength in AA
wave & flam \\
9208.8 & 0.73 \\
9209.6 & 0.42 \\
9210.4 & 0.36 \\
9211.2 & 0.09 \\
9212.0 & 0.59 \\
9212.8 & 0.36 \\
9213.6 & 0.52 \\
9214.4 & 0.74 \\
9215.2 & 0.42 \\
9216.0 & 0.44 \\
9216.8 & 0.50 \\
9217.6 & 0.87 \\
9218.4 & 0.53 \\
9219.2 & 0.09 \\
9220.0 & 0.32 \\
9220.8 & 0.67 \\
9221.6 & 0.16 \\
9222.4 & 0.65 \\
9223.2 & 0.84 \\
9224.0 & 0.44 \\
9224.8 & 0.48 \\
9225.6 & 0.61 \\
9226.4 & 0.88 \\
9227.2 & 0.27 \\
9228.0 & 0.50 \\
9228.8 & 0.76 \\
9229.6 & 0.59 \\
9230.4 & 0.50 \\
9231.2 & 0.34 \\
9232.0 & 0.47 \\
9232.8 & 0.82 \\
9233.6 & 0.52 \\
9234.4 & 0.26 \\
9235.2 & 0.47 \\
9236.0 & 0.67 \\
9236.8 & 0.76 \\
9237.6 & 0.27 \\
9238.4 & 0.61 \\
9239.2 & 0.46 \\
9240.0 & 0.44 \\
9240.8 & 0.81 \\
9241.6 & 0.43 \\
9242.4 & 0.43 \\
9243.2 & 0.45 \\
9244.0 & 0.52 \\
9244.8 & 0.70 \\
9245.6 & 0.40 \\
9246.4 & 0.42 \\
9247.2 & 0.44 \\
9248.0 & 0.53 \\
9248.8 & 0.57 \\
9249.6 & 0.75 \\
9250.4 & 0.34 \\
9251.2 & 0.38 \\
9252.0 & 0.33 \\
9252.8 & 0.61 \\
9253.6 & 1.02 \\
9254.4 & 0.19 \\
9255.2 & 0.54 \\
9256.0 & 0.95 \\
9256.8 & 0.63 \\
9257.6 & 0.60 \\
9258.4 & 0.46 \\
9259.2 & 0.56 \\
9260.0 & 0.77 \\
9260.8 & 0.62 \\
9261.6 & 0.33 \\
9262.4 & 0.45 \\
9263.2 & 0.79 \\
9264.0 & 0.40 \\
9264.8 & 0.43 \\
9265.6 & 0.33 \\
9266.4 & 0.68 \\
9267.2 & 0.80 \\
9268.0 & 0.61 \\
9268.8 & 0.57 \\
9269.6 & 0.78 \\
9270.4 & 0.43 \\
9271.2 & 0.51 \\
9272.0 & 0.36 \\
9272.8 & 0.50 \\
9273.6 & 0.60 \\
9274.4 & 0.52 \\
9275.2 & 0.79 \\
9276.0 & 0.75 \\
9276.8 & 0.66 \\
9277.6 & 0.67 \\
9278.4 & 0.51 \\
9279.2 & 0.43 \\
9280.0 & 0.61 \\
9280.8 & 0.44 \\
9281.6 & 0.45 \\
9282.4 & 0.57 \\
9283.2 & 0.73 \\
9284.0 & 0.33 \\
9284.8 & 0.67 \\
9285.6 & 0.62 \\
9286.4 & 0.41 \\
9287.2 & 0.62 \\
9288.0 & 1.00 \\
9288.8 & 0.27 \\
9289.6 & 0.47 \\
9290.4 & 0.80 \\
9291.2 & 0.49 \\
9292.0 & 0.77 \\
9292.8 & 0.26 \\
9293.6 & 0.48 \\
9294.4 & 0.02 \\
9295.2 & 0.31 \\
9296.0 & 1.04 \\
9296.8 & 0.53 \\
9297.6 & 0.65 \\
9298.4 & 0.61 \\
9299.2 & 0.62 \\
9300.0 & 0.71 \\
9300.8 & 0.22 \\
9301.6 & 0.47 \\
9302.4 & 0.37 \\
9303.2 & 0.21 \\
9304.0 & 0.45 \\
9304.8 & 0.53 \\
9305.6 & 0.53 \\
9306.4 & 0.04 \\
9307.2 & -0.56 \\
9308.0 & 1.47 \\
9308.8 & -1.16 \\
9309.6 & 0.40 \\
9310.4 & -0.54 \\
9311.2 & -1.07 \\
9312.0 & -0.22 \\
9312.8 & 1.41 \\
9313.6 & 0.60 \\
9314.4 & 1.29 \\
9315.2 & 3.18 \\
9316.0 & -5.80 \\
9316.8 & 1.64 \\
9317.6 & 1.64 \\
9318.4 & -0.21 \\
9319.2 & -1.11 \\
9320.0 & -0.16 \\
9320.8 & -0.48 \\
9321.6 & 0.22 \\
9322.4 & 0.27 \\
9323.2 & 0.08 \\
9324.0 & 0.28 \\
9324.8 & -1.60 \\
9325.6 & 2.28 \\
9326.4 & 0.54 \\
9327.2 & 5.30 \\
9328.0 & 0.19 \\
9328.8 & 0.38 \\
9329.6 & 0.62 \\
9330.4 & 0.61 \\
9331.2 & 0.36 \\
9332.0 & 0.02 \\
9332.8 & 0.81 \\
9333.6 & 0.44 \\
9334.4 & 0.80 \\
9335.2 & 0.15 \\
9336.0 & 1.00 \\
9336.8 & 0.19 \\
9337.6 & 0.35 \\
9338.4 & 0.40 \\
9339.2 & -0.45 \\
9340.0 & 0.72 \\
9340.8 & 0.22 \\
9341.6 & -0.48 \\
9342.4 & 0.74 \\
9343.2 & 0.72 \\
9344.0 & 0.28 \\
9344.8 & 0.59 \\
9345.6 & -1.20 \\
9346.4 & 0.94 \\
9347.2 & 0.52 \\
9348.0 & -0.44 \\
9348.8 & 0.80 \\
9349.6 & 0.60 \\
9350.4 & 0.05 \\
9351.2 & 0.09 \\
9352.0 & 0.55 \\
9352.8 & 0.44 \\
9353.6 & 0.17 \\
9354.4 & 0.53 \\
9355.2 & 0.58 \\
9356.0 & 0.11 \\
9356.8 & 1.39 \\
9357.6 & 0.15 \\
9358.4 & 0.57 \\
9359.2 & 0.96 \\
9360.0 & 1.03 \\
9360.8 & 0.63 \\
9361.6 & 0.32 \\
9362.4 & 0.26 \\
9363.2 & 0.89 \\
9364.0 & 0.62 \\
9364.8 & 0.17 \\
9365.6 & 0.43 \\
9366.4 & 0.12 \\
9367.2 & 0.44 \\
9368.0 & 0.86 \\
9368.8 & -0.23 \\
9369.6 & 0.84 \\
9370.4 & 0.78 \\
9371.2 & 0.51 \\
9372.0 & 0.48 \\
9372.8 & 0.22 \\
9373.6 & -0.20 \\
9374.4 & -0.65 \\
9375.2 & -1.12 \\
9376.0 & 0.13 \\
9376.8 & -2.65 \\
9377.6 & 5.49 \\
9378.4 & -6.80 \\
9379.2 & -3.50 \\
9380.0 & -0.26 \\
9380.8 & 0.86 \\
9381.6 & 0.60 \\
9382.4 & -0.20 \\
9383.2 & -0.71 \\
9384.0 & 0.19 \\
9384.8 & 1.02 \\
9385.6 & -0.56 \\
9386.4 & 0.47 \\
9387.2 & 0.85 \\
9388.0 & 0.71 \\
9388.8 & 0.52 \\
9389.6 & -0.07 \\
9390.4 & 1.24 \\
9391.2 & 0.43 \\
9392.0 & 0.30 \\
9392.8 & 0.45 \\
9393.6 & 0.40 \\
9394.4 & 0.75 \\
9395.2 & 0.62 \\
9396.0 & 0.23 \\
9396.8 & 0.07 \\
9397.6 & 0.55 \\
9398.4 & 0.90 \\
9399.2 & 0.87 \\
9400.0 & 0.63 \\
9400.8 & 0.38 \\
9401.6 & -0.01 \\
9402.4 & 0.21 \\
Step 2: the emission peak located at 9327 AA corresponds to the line Hbeta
